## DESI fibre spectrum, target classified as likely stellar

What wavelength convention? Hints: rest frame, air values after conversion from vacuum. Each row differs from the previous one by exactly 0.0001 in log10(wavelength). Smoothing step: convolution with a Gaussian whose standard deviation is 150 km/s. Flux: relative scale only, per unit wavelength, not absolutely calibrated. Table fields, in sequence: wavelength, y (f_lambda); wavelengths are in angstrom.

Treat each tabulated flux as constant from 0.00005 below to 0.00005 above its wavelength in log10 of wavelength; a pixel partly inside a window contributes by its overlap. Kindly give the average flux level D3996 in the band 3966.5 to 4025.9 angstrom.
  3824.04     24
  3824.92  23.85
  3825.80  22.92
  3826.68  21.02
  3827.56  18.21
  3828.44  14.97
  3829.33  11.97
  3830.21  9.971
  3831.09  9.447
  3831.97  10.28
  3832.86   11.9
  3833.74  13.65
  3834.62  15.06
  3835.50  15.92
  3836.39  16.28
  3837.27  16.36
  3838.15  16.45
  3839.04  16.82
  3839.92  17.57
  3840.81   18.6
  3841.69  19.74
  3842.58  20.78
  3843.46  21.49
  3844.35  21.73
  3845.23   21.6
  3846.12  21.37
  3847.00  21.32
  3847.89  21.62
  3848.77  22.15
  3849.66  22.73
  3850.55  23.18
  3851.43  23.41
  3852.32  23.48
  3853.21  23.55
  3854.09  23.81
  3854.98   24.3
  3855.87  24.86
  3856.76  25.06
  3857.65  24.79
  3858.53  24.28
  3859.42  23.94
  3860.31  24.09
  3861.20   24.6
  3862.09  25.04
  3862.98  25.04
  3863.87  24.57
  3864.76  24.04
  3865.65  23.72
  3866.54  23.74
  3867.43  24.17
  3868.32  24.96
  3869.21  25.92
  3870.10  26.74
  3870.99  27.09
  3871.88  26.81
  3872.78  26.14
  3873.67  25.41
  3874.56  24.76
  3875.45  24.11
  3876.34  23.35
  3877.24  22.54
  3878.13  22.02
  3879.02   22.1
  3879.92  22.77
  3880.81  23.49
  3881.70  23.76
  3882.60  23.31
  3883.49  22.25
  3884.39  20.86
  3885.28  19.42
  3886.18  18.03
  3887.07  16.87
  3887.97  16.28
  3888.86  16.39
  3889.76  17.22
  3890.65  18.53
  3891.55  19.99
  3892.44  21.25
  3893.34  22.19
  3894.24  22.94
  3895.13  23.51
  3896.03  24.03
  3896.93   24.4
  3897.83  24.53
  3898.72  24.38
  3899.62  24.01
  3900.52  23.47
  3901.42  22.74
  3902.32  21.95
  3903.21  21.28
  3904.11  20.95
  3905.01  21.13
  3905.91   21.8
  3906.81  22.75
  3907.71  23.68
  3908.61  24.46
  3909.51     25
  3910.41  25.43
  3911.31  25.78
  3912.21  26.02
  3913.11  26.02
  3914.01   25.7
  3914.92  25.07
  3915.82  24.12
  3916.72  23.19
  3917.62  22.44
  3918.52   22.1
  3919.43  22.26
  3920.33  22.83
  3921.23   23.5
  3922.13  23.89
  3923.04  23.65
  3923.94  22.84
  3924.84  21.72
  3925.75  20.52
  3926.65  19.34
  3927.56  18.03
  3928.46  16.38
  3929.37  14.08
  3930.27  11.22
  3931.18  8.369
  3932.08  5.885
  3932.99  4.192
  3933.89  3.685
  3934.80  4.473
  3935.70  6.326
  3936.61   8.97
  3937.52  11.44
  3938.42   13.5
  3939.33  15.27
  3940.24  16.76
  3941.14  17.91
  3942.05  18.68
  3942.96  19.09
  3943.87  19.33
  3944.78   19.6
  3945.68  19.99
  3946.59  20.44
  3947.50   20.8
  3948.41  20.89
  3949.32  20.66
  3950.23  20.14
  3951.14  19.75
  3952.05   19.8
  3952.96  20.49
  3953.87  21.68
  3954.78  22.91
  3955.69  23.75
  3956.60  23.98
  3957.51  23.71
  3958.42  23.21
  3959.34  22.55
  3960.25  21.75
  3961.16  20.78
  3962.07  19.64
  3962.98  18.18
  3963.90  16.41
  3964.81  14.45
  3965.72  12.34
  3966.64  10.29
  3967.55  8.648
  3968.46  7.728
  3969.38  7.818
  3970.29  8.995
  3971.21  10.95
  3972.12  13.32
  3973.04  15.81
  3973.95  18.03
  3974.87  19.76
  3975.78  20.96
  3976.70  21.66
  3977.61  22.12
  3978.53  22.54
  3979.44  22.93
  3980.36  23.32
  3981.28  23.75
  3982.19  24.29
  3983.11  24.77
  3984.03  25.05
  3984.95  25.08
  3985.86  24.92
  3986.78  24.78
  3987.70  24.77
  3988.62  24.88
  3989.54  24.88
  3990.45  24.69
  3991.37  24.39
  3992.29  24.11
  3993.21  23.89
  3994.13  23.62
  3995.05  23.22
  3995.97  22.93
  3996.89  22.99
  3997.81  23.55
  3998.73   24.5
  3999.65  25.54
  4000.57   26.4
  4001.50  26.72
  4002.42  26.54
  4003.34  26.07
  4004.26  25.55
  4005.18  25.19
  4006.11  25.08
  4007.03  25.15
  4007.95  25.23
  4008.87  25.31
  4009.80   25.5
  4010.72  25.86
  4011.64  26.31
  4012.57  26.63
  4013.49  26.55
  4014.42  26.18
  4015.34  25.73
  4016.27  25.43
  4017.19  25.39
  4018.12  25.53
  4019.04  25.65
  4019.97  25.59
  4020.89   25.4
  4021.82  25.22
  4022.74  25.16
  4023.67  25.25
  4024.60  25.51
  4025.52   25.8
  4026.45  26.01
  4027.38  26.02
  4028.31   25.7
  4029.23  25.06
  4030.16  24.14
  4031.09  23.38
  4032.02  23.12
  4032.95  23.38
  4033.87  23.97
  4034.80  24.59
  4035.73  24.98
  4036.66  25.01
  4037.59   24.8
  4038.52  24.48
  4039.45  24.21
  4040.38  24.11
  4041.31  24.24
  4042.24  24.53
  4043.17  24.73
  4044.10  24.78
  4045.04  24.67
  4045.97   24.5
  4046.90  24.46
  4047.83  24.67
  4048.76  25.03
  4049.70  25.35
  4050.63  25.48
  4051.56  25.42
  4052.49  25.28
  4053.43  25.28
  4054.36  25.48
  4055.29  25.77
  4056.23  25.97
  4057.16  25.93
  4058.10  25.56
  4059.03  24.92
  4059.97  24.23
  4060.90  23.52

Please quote 22.9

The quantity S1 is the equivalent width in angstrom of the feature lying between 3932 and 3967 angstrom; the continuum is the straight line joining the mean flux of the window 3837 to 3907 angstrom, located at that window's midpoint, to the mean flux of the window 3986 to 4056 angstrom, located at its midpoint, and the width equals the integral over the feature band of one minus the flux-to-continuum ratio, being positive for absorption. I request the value 9.77 angstrom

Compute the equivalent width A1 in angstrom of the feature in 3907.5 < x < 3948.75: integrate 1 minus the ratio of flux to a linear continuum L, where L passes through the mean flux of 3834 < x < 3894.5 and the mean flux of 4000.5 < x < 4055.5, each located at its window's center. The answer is 8.3 angstrom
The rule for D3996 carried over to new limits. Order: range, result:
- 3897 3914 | 23.7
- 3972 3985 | 21.7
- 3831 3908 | 21.8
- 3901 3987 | 19.1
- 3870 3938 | 20.6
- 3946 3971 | 18.1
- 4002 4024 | 25.6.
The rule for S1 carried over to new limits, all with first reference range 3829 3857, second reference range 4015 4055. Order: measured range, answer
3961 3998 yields 5.4 angstrom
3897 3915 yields -2.5 angstrom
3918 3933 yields 2.4 angstrom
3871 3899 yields -2.6 angstrom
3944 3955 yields 0.9 angstrom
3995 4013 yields -1.0 angstrom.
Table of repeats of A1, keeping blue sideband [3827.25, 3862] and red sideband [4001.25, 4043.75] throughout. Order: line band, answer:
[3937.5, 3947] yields 2.1 angstrom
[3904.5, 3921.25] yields -1.6 angstrom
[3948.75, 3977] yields 6.7 angstrom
